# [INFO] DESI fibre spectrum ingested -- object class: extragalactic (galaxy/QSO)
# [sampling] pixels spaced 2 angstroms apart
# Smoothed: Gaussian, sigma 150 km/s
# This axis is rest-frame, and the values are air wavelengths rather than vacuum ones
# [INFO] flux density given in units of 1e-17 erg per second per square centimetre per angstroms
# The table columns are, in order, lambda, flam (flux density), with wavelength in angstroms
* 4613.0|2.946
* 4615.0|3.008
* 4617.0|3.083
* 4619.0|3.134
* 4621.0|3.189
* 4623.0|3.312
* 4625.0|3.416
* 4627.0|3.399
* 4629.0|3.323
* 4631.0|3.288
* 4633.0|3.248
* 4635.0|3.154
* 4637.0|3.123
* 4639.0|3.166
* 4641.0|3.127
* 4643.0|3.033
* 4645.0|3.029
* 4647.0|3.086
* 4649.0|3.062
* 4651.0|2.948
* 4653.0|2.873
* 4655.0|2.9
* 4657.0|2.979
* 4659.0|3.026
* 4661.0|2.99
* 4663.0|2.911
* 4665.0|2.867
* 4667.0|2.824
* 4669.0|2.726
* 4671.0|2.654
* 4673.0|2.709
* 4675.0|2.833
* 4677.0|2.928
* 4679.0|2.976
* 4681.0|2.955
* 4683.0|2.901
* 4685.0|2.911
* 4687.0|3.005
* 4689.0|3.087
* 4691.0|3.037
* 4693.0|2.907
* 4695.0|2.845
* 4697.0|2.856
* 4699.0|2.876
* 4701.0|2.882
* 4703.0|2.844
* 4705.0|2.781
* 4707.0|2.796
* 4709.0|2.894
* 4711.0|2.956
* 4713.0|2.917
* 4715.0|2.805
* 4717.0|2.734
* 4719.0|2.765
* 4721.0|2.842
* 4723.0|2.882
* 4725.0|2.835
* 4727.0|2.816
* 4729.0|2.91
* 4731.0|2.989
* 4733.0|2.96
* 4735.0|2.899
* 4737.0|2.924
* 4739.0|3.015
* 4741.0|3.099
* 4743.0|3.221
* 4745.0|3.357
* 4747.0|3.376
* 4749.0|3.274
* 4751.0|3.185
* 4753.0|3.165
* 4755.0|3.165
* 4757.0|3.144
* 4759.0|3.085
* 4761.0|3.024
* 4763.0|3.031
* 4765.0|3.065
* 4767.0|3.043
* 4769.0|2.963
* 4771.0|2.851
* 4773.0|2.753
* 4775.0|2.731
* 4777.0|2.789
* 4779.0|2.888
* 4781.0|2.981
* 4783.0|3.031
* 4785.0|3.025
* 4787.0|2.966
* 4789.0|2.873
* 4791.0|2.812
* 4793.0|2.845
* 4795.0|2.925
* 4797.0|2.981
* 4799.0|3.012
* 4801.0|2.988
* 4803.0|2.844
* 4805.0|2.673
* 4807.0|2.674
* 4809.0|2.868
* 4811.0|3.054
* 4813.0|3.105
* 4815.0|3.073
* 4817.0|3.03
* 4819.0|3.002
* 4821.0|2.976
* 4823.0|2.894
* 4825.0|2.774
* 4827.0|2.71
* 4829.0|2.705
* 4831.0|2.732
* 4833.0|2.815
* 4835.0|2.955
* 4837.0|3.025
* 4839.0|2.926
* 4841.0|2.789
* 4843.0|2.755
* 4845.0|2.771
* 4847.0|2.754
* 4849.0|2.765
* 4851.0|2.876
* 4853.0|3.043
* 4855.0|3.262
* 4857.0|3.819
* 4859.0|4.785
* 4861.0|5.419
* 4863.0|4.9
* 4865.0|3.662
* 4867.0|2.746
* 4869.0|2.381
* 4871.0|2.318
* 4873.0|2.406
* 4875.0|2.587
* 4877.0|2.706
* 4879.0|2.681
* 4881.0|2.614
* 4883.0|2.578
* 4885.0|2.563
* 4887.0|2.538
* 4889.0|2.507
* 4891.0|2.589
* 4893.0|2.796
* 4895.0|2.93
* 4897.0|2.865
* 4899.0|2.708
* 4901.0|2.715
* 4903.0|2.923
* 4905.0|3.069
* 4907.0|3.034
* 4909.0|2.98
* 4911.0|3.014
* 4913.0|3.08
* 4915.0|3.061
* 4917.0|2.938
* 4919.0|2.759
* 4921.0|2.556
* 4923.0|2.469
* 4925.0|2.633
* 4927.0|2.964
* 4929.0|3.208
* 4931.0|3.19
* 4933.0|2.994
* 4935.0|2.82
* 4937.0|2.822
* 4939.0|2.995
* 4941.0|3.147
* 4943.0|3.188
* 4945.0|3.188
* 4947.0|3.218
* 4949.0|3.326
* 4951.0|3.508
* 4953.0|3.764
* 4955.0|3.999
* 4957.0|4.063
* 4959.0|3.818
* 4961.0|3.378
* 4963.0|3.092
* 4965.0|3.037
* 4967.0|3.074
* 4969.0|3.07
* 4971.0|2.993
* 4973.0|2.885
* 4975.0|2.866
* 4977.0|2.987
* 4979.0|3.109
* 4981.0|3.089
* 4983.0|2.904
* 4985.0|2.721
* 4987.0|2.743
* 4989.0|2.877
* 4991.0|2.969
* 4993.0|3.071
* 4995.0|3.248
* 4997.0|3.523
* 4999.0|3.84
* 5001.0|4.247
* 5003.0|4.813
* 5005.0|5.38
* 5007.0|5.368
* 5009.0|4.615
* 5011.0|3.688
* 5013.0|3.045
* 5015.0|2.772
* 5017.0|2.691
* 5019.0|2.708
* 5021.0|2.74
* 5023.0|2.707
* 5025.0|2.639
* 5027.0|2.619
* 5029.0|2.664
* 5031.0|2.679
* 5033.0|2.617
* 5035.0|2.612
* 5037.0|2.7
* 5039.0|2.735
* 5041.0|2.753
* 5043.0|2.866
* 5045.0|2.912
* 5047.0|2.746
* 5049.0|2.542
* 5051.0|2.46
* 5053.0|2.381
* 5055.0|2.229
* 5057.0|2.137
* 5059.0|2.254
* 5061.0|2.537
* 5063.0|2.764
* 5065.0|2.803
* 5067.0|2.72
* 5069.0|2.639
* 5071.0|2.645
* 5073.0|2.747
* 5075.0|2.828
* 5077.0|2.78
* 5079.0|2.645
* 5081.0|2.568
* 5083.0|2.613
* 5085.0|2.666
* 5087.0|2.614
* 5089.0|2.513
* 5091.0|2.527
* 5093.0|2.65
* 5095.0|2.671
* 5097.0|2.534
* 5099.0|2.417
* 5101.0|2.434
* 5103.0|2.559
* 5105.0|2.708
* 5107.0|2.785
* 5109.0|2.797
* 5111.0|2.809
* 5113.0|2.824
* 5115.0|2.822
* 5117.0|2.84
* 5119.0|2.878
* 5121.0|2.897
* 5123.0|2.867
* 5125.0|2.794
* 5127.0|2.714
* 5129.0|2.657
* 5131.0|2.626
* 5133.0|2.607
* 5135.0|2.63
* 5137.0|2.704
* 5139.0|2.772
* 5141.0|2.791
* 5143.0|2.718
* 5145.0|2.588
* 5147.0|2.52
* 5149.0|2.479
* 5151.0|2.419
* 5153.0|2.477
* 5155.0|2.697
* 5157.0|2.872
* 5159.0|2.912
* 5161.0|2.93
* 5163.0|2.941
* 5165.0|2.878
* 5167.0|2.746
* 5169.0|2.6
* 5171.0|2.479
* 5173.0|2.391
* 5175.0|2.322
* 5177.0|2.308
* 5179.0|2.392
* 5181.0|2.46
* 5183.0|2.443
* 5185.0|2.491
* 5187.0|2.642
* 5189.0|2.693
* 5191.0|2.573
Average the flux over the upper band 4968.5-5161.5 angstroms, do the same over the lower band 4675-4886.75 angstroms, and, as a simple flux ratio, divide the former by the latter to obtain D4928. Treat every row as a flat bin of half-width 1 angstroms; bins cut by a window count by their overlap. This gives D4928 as 0.96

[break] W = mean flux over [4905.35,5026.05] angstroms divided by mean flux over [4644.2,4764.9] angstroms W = 1.09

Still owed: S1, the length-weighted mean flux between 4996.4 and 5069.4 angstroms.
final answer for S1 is 3.03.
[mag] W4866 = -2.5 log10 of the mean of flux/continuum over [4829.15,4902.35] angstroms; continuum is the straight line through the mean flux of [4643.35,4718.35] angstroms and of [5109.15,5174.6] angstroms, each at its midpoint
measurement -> -0.06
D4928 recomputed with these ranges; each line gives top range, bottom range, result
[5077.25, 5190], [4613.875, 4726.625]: 0.89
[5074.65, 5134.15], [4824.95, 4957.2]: 0.89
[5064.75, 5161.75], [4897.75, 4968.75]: 0.87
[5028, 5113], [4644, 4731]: 0.91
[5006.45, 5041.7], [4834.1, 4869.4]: 0.90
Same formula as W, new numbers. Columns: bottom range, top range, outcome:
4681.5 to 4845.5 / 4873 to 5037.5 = 1.05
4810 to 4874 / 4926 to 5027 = 1.06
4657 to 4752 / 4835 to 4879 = 1.08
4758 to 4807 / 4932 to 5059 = 1.07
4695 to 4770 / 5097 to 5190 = 0.89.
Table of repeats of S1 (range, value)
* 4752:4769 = 3.08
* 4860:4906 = 2.92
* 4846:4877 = 3.3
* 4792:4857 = 2.91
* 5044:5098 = 2.6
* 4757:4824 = 2.94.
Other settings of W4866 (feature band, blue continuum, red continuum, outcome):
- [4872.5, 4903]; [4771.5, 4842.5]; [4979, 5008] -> 0.20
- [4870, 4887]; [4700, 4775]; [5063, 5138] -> 0.12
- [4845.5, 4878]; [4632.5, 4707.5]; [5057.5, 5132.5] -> -0.16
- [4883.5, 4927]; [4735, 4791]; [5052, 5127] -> 0.03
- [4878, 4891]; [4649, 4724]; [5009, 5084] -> 0.08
